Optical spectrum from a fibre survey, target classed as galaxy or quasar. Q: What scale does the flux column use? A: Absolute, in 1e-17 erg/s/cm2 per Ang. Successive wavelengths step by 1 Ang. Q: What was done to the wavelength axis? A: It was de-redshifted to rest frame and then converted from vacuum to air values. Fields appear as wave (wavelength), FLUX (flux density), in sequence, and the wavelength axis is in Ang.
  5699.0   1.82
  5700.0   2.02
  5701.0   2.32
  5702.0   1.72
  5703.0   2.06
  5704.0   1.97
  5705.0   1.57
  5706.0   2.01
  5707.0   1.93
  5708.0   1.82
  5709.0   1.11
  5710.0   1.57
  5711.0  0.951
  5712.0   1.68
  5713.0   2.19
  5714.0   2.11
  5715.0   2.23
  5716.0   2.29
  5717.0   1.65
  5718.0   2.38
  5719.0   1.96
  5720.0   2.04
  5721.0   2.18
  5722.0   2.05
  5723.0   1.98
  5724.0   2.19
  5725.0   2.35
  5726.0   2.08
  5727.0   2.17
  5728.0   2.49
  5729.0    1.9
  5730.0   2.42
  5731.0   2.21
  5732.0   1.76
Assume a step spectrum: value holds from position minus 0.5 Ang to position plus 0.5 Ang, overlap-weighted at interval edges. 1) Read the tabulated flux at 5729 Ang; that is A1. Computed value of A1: 1.9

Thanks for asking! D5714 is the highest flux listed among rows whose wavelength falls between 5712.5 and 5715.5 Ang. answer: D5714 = 2.23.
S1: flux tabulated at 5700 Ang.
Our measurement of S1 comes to 2.02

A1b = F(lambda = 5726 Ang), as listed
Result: 2.08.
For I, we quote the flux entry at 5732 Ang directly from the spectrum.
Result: 1.76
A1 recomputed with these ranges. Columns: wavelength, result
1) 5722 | 2.05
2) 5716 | 2.29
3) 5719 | 1.96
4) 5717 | 1.65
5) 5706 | 2.01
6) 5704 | 1.97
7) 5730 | 2.42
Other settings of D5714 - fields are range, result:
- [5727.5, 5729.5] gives 2.49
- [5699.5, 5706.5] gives 2.32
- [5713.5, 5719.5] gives 2.38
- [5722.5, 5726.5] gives 2.35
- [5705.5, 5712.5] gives 2.01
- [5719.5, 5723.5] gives 2.18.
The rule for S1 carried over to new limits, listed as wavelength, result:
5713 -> 2.19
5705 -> 1.57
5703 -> 2.06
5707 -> 1.93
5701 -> 2.32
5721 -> 2.18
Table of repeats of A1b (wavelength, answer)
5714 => 2.11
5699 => 1.82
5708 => 1.82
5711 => 0.951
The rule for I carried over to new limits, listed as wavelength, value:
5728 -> 2.49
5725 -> 2.35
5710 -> 1.57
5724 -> 2.19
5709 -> 1.11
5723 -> 1.98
